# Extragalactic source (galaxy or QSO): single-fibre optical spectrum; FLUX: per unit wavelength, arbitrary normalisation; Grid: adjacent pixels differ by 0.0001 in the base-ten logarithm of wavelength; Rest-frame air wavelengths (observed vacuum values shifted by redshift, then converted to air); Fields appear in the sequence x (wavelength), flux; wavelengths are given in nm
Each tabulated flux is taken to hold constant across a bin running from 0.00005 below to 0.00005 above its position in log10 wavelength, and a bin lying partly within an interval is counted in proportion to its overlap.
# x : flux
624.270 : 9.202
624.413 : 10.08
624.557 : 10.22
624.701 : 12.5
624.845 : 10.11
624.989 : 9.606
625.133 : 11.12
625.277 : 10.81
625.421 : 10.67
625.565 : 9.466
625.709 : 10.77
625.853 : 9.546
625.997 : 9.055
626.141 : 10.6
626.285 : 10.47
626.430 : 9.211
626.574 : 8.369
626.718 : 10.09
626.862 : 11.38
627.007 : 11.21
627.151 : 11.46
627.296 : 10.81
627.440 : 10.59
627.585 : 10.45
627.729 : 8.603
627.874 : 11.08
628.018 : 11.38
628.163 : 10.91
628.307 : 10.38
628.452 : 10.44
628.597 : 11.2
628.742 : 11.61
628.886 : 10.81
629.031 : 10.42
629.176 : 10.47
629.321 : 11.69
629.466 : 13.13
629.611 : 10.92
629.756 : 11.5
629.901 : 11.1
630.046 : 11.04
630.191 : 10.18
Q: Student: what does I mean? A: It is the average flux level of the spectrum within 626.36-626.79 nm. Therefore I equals 9.24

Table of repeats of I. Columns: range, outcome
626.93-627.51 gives 11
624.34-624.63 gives 10.2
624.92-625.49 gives 10.6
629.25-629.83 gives 11.8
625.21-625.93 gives 10.2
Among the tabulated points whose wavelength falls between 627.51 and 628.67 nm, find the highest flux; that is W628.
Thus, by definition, 11.38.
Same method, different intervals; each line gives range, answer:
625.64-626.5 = 10.77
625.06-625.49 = 11.12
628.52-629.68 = 13.13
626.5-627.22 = 11.46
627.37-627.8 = 10.59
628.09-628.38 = 10.91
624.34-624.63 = 10.22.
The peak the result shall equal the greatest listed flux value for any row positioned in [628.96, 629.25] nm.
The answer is 10.47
